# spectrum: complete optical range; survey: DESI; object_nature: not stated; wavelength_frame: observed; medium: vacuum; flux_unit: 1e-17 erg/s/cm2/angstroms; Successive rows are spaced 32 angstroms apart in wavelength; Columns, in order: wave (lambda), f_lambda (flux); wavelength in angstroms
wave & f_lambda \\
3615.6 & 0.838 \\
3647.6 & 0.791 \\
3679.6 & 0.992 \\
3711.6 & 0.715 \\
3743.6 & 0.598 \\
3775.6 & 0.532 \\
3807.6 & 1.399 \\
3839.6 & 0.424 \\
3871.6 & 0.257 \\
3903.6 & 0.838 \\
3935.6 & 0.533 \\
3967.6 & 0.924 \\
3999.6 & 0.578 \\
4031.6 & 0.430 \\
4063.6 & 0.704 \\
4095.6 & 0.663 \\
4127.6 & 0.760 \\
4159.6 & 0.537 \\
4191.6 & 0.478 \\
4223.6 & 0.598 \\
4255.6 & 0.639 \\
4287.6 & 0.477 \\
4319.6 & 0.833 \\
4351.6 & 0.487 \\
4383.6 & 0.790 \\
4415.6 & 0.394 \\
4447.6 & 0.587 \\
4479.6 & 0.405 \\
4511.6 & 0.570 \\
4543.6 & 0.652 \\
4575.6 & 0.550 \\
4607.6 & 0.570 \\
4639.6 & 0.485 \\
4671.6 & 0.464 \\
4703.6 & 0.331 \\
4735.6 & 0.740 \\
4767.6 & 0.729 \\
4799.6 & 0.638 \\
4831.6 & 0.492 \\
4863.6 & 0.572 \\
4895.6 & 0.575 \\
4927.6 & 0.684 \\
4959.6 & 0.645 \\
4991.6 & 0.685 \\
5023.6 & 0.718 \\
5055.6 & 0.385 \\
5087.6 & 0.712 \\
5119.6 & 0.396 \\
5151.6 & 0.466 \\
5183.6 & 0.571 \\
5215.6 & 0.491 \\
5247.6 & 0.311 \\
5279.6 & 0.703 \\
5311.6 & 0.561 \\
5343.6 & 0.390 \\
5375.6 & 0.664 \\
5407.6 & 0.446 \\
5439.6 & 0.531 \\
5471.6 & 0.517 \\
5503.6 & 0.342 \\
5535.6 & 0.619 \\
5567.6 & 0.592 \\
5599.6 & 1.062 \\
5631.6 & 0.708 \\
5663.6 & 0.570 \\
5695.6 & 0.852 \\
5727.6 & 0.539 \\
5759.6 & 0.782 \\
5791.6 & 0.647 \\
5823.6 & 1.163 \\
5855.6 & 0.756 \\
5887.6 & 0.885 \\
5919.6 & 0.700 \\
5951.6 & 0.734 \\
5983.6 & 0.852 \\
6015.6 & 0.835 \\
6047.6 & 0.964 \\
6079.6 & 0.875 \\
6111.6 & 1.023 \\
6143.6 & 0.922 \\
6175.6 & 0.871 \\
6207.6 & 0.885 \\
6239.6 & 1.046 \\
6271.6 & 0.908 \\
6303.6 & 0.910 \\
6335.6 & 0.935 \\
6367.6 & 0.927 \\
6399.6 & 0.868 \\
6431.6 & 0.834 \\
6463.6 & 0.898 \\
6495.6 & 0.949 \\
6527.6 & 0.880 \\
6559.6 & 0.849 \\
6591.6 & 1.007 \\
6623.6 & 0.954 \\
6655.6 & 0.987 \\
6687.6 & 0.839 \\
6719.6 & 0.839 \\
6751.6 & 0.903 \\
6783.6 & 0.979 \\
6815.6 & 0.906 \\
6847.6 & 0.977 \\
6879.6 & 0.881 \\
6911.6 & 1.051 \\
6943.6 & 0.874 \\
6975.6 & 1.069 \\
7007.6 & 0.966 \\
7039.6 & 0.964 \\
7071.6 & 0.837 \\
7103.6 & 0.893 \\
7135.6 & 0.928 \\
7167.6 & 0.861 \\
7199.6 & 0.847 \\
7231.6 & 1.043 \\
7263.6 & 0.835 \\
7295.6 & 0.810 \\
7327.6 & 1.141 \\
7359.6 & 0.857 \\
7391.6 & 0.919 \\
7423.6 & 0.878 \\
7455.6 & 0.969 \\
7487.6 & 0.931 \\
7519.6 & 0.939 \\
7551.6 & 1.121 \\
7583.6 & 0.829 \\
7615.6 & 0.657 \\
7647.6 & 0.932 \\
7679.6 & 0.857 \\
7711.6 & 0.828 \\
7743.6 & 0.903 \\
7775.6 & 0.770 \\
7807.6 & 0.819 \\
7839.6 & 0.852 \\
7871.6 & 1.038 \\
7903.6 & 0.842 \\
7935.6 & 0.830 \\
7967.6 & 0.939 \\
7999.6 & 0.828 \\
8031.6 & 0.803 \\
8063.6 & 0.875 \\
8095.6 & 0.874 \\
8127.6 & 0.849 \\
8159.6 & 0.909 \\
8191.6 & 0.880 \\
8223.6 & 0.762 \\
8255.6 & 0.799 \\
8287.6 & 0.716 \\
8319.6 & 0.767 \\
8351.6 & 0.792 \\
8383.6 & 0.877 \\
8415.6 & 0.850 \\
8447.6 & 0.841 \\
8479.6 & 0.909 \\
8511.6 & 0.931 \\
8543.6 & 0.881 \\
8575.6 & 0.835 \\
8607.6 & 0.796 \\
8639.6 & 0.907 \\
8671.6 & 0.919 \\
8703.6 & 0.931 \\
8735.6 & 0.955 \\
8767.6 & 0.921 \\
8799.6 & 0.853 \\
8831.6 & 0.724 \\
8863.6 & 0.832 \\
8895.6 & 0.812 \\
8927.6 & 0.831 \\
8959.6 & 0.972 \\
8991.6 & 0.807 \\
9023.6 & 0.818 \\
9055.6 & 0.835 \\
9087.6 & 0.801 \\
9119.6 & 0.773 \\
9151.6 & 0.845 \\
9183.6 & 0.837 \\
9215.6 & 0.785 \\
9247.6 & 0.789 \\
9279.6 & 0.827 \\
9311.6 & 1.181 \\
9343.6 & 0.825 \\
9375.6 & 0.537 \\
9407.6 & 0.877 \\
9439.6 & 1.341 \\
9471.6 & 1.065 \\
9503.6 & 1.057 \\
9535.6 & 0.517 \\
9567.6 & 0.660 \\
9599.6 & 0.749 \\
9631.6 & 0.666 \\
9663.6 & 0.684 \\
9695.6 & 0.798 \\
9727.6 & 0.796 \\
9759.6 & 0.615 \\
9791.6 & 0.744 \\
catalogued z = 0.51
